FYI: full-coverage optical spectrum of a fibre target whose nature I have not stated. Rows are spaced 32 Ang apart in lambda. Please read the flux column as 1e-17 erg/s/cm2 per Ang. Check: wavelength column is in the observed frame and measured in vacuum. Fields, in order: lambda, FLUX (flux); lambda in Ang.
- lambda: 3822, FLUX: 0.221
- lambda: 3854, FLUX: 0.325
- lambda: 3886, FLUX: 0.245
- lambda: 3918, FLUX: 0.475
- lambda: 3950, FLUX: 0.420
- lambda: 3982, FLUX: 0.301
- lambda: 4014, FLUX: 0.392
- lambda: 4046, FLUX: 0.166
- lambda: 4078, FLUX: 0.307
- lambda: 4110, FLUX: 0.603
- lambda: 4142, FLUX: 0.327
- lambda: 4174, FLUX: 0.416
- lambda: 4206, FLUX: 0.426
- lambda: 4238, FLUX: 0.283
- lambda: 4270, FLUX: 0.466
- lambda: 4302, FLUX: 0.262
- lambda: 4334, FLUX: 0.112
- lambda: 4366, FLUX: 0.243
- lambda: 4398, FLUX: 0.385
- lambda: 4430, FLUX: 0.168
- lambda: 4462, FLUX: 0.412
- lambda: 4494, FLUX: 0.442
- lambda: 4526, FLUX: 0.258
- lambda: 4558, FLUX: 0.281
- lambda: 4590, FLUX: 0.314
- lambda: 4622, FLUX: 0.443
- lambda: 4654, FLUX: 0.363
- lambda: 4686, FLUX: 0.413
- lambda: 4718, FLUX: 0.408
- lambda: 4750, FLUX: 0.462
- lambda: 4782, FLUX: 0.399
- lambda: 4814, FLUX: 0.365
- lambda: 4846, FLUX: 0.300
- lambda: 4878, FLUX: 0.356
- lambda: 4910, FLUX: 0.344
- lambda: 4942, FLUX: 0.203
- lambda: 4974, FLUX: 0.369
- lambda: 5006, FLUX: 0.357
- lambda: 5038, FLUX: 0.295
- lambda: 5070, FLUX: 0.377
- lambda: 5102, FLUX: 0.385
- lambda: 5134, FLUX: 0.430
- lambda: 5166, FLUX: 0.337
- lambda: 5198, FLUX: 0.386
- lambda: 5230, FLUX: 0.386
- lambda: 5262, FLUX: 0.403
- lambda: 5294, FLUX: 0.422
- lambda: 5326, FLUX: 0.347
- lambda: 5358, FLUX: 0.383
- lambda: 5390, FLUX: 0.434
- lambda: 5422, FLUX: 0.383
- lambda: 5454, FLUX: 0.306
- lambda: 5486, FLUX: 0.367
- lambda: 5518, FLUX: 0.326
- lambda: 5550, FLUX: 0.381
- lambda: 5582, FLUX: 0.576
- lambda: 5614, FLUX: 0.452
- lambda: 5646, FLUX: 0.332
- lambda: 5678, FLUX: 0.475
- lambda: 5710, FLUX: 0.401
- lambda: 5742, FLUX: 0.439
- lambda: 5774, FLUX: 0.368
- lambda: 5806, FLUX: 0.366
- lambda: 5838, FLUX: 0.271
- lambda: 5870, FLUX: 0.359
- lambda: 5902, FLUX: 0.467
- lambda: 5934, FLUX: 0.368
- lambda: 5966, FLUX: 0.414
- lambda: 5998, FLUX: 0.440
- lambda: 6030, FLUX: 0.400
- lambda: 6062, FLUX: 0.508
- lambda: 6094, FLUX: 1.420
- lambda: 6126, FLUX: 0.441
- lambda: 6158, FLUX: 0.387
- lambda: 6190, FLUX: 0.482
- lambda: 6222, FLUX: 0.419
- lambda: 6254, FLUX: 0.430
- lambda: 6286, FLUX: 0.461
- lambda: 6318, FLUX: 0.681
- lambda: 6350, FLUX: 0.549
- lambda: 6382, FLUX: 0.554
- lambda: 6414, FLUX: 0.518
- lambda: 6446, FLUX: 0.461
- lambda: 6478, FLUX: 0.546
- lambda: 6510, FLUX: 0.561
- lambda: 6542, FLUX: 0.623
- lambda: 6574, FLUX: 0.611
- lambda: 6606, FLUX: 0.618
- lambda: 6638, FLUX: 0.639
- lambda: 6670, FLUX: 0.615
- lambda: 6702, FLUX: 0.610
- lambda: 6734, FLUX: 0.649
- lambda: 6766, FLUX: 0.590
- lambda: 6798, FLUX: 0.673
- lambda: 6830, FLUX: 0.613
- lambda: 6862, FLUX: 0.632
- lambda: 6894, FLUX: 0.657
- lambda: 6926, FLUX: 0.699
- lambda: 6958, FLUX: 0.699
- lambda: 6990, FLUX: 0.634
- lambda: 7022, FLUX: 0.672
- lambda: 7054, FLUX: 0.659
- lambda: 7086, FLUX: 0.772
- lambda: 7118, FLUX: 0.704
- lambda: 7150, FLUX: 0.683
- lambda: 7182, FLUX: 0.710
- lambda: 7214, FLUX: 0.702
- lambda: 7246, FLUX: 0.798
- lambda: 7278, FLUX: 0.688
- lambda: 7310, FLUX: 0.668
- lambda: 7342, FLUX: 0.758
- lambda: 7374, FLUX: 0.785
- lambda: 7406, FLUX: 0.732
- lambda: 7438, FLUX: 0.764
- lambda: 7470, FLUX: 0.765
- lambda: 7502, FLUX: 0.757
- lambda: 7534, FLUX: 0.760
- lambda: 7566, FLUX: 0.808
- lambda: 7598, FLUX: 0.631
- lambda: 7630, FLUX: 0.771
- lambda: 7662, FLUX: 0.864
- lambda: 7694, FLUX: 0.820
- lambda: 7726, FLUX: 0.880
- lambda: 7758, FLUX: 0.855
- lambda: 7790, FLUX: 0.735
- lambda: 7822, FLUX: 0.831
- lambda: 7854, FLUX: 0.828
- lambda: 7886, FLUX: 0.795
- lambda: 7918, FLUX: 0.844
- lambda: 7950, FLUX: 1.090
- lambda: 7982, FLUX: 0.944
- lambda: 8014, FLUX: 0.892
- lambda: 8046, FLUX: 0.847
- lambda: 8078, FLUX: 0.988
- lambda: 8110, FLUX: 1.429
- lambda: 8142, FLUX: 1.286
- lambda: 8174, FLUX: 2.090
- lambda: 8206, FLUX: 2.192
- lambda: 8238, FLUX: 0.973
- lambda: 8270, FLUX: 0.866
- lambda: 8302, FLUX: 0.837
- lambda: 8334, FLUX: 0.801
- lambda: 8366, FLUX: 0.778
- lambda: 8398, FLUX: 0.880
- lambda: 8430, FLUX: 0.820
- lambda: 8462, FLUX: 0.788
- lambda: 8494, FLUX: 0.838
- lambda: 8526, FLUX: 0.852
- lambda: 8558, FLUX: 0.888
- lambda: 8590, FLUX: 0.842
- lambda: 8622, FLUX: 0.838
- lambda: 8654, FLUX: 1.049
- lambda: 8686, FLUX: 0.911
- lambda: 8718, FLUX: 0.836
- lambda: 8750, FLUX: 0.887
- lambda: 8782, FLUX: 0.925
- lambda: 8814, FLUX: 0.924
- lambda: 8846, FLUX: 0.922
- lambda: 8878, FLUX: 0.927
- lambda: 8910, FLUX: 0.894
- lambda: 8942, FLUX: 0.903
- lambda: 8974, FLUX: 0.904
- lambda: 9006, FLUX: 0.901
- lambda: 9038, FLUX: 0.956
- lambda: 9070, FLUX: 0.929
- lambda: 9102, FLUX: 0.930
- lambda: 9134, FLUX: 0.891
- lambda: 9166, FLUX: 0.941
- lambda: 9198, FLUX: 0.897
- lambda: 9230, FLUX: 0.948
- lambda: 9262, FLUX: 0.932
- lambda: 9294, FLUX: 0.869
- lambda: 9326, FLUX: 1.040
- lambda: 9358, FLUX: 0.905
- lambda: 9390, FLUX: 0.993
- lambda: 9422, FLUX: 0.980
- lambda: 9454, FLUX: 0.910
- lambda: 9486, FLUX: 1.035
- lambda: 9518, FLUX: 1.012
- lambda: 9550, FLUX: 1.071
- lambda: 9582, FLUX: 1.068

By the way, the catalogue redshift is 0.25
